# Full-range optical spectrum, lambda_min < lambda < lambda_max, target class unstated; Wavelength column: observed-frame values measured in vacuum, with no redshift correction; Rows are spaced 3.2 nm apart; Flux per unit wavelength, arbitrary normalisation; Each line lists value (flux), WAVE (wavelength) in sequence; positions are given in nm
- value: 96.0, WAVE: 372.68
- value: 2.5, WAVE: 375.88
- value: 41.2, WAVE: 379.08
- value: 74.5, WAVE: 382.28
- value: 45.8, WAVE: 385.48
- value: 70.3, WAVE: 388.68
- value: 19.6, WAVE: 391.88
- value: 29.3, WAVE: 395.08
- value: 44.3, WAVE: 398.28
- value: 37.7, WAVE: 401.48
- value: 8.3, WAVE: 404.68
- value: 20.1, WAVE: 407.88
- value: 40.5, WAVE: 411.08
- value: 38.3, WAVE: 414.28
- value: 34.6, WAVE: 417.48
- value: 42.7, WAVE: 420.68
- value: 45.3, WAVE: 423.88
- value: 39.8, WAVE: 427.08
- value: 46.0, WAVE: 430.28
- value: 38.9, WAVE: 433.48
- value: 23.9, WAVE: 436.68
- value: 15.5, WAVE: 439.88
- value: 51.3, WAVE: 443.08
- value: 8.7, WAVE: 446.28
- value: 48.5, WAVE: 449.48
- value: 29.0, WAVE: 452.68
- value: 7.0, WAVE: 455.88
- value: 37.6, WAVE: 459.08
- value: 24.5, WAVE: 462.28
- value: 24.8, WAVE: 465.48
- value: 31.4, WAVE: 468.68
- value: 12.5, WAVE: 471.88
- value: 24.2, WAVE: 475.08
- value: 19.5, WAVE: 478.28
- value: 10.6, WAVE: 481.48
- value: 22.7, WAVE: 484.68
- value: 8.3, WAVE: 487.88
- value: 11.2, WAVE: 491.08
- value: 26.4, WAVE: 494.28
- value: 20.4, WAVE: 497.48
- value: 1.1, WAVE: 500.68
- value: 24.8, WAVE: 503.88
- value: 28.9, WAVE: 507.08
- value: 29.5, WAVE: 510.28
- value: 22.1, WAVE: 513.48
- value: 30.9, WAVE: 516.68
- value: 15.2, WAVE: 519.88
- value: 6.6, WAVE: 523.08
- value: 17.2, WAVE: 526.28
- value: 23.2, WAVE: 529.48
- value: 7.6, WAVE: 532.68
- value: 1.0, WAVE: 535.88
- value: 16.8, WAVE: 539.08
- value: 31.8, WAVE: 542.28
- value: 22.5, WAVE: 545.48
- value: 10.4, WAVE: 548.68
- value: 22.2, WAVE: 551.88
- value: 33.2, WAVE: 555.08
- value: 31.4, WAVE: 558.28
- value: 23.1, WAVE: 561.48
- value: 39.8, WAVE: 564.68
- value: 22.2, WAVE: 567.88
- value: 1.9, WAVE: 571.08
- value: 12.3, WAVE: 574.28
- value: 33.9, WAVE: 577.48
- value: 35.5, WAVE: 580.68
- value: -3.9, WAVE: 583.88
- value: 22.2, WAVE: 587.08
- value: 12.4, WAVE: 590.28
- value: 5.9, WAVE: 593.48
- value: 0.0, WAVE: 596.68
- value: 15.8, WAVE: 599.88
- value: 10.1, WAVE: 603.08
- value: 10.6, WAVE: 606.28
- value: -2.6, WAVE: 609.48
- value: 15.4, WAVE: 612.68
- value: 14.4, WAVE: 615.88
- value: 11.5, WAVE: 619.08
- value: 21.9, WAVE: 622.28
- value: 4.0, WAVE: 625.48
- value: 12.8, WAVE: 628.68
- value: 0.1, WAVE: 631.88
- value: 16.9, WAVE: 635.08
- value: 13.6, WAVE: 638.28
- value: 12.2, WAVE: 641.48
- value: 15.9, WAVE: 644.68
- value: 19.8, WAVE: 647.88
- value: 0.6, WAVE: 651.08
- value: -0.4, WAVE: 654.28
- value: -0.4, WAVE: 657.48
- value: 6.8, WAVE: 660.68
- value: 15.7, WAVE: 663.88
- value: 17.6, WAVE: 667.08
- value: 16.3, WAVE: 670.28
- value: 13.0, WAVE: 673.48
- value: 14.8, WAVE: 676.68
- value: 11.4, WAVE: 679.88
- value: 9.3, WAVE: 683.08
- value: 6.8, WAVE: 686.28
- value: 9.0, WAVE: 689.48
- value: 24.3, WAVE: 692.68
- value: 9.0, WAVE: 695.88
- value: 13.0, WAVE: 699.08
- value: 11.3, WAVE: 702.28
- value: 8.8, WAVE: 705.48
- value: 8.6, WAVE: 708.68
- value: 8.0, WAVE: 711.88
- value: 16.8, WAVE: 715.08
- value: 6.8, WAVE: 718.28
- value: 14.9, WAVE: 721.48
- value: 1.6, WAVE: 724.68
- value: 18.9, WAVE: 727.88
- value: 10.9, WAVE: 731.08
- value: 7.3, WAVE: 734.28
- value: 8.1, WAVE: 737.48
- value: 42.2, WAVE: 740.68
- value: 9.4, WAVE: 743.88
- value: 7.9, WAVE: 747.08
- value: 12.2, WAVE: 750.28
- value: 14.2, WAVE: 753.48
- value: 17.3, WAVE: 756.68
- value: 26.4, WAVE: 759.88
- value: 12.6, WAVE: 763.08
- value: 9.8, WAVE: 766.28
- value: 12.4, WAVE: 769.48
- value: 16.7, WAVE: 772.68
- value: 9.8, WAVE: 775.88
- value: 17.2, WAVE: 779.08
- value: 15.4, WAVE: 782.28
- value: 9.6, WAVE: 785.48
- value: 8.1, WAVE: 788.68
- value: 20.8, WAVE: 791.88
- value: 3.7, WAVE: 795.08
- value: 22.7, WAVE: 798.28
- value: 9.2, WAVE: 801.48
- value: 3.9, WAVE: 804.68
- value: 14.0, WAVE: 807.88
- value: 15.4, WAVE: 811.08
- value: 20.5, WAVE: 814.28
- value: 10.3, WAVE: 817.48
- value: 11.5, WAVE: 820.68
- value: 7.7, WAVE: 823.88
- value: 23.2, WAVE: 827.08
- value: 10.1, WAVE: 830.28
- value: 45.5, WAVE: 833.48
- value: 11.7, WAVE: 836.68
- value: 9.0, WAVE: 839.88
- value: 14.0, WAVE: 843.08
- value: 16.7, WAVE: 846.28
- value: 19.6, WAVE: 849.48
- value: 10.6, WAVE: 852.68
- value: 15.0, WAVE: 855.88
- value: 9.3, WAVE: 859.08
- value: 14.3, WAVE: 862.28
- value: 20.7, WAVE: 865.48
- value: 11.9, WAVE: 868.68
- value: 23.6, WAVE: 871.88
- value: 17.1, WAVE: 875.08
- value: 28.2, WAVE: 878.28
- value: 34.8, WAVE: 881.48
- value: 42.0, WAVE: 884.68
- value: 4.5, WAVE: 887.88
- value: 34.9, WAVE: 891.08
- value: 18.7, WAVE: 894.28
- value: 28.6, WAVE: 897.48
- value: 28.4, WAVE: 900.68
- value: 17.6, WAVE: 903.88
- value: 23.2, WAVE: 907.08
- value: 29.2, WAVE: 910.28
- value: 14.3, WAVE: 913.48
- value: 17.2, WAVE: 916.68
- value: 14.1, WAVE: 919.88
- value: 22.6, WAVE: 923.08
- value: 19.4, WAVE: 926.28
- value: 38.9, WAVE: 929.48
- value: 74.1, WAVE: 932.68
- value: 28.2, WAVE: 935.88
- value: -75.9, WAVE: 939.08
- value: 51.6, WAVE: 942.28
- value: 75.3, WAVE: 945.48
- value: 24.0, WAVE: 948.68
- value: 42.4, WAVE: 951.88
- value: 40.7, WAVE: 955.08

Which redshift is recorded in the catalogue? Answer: 0.99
